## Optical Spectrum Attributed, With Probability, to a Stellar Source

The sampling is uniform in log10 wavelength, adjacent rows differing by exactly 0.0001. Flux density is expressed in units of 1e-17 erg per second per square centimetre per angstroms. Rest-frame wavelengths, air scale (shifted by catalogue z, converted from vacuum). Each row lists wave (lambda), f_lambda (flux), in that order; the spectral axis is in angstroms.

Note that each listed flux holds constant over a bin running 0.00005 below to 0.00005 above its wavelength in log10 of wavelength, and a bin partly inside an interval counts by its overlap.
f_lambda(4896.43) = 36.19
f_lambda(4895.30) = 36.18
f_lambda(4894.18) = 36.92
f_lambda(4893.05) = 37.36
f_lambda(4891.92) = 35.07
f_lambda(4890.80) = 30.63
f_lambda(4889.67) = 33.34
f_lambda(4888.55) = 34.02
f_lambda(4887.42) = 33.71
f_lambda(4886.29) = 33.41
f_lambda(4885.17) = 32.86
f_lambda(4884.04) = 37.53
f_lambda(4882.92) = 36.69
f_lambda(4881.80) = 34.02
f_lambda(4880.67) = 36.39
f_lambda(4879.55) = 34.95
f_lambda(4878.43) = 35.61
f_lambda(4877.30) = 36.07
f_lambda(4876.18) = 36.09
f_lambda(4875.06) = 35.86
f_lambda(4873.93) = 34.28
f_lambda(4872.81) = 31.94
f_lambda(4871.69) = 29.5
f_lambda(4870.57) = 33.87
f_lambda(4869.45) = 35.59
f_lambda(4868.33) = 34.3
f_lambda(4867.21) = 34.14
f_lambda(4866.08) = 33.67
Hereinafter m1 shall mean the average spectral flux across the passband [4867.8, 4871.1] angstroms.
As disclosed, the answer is 34.6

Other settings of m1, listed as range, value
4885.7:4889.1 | 33.7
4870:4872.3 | 31.8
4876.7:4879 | 35.8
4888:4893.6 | 34.1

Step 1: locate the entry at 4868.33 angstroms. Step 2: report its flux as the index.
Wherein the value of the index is 34.3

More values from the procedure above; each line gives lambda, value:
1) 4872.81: 31.94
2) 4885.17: 32.86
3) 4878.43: 35.61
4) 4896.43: 36.19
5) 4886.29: 33.41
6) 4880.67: 36.39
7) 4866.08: 33.67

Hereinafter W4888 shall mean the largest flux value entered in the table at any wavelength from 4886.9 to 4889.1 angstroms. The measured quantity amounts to 34.02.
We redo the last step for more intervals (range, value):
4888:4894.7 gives 37.36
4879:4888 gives 37.53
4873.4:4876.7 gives 36.09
